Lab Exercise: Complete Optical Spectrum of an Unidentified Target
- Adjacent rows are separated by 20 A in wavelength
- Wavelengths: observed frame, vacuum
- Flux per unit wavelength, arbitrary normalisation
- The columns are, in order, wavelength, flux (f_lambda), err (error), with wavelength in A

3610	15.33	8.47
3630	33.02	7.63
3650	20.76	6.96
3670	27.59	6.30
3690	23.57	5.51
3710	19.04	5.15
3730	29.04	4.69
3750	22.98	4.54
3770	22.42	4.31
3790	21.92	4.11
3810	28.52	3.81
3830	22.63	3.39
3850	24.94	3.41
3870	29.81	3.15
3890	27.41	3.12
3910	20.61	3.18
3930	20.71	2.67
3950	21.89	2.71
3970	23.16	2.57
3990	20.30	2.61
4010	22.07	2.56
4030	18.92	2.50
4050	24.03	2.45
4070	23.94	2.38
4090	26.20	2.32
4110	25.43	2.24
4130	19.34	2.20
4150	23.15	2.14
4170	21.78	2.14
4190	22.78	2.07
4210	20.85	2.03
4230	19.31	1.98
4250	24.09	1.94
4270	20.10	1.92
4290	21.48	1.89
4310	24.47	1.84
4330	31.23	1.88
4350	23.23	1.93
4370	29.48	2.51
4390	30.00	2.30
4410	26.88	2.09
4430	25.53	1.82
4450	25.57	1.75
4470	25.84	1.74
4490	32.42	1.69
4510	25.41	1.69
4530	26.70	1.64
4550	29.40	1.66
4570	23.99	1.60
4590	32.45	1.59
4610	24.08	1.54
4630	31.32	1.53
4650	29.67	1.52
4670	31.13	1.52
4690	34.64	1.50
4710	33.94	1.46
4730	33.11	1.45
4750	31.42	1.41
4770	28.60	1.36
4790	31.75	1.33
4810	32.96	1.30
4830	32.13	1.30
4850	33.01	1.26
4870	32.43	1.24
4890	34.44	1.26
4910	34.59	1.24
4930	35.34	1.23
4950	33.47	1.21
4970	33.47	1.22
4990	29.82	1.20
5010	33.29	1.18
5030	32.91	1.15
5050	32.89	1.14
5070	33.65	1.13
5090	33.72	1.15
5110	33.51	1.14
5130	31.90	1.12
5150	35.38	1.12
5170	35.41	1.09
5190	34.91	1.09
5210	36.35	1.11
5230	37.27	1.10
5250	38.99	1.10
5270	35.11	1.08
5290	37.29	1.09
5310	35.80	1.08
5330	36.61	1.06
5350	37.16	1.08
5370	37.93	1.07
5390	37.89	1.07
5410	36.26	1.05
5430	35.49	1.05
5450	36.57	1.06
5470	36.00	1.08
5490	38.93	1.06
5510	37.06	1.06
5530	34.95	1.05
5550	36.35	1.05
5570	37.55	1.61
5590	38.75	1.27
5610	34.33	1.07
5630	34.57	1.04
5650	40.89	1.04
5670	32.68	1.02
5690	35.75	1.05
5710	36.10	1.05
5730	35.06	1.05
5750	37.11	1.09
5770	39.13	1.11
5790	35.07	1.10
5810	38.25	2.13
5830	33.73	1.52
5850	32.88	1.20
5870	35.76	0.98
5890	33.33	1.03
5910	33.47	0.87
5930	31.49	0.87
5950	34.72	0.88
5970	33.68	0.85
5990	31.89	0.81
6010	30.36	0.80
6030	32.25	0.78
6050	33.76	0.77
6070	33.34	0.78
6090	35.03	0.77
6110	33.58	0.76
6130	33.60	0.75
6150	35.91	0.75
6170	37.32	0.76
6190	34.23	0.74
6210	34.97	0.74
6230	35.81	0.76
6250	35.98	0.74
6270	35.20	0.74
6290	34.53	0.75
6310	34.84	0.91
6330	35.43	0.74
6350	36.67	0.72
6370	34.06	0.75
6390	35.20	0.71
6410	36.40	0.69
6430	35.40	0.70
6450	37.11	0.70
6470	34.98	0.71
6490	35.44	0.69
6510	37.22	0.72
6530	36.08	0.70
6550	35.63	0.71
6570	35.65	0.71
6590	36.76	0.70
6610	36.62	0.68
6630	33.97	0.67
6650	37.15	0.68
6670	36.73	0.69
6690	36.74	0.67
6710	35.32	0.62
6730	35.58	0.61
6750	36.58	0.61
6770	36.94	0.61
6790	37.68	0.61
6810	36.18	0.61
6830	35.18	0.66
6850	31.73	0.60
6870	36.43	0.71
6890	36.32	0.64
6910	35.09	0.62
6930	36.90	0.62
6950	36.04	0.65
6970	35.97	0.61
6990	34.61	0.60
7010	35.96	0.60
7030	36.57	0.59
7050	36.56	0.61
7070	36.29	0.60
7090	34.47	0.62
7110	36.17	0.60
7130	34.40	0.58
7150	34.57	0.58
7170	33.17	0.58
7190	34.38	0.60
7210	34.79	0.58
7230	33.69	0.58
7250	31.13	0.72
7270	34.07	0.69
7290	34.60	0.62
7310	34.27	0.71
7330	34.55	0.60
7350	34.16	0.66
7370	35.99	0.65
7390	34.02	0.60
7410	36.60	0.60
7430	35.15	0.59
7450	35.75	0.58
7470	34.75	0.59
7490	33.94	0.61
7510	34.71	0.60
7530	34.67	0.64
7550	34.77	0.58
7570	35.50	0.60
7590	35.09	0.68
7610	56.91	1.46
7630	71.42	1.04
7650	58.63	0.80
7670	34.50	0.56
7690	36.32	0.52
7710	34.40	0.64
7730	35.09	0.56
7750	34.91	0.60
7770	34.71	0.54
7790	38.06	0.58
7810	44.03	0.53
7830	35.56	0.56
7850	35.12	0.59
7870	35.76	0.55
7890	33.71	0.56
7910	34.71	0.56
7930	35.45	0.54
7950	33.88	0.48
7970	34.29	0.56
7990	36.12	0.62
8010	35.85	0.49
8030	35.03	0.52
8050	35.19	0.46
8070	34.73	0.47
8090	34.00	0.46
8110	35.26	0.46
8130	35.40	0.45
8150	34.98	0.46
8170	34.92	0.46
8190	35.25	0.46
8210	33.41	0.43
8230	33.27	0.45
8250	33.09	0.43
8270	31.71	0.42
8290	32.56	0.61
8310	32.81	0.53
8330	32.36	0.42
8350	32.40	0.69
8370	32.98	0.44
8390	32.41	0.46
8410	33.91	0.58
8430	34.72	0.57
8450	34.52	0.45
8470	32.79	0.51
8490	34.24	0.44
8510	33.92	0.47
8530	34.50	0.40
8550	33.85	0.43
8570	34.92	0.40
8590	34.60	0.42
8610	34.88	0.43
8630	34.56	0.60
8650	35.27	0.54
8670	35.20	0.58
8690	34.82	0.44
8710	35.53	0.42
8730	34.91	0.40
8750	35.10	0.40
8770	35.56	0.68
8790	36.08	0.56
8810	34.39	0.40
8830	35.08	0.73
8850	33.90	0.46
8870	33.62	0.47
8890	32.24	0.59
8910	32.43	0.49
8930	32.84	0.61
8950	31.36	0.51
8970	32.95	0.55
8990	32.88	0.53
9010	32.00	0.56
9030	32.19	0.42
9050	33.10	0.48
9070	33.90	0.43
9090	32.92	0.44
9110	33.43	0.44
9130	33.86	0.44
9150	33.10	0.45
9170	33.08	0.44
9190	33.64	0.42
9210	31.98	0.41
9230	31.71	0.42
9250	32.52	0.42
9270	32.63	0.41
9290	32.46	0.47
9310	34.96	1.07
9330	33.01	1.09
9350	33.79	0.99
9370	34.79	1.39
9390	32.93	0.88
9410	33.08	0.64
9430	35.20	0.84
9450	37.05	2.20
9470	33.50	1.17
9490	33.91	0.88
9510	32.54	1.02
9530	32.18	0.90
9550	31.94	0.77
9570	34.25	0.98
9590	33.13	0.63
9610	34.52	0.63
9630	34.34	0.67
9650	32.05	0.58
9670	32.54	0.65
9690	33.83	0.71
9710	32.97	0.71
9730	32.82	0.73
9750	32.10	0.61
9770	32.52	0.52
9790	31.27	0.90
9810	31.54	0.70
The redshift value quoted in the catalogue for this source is 0.161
